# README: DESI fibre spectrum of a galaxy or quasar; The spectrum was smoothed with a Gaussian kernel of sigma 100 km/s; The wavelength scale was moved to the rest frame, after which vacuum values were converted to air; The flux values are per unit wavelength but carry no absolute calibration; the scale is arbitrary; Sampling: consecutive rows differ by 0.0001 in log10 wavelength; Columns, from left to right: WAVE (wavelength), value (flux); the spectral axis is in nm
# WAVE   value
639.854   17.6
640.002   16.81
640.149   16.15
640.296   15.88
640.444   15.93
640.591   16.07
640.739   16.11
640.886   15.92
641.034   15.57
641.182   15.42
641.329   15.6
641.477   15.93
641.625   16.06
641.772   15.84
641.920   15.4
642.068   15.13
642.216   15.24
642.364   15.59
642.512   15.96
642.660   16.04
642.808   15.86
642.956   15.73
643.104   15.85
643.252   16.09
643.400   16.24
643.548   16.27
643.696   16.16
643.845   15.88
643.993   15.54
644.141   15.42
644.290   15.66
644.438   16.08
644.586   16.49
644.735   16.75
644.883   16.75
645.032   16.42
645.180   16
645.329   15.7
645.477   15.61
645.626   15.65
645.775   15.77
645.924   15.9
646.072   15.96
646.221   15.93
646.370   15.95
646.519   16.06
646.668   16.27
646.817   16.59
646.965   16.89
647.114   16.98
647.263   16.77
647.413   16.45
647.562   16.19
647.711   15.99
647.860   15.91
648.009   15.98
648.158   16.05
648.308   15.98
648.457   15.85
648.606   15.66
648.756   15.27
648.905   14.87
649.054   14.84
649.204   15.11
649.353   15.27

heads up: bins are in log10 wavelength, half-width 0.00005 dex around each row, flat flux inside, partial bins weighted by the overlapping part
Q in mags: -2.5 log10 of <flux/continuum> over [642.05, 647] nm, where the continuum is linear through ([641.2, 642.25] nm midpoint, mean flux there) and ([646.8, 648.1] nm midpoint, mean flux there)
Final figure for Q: 0.00 mag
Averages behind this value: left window 15.6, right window 16.4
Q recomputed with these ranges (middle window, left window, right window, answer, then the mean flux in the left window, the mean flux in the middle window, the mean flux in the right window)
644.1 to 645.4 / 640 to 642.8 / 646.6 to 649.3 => -0.018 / 15.8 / 16.2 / 16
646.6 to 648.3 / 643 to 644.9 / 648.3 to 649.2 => -0.055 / 16.1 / 16.4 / 15.4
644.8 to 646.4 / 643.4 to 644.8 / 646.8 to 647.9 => 0.018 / 16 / 16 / 16.5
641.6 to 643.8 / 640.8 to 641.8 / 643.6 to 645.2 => 0.007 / 15.8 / 15.8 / 16.1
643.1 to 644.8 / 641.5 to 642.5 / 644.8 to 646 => -0.015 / 15.6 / 16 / 16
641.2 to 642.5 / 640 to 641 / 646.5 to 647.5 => 0.038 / 16.1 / 15.6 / 16.6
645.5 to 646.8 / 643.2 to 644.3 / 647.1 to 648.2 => 0.013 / 15.9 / 15.9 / 16.3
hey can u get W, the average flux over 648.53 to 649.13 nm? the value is 15.2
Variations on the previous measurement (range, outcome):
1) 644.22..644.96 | 16.4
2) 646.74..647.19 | 16.8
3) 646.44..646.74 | 16.1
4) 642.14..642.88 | 15.7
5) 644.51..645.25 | 16.5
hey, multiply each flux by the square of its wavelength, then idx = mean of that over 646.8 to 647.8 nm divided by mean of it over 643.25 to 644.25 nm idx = 1.05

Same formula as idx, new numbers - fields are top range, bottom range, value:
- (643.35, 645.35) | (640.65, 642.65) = 1.04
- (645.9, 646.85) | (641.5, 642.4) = 1.05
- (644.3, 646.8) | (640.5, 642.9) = 1.03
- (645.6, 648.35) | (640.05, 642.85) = 1.04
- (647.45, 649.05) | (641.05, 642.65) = 1.03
